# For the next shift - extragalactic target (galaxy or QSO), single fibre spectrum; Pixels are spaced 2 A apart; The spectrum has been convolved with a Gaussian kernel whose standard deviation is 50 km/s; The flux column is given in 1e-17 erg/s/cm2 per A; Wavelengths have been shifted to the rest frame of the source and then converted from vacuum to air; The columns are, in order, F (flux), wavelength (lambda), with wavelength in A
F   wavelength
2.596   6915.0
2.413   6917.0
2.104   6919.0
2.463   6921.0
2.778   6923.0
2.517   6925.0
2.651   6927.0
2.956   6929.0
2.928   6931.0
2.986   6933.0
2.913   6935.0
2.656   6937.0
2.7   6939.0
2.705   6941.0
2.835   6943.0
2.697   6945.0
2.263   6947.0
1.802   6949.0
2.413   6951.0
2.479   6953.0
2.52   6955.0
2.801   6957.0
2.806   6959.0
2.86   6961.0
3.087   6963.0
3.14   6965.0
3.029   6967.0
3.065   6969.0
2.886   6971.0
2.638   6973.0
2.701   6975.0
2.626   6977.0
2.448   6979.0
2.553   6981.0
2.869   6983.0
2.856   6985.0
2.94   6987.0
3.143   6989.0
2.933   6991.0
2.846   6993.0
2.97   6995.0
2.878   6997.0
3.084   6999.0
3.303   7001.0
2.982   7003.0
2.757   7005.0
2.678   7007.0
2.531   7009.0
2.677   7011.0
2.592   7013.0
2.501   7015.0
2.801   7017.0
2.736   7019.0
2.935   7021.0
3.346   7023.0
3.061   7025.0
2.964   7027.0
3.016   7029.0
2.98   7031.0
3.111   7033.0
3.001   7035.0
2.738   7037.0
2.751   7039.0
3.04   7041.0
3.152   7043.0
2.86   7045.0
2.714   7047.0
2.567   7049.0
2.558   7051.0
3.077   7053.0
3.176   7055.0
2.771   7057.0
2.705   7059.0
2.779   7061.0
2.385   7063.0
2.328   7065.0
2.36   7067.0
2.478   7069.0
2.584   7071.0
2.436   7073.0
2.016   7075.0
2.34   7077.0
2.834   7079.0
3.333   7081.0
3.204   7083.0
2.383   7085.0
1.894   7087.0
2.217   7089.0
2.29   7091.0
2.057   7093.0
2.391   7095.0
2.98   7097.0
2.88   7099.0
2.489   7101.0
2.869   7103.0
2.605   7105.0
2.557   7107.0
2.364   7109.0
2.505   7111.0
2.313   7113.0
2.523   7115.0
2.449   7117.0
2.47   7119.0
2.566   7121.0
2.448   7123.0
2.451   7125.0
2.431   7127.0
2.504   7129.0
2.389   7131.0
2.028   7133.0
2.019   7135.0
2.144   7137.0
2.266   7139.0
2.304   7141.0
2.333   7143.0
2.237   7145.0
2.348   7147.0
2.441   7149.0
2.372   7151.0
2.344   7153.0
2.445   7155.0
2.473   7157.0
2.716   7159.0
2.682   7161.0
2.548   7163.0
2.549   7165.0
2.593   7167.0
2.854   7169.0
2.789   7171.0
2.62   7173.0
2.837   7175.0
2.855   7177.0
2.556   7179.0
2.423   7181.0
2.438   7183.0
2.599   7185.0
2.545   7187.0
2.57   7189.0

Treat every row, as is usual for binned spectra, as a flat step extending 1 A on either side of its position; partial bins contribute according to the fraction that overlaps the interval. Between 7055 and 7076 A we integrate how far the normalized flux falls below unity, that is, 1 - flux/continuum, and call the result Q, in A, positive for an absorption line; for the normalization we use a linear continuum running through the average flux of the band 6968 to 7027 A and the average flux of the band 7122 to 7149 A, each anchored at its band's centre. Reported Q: 0.50 A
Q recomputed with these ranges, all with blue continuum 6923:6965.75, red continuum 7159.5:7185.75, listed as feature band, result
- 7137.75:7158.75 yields 2.2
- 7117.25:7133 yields 1.3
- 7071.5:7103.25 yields 1.6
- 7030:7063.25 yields -2.2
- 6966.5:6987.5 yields -0.6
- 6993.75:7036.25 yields -3.4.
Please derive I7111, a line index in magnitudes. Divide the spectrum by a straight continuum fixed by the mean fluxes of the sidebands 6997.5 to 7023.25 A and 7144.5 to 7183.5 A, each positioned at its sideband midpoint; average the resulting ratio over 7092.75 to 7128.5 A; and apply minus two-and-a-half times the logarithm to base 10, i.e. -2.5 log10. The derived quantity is 0.05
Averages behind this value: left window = 2.83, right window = 2.56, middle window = 2.53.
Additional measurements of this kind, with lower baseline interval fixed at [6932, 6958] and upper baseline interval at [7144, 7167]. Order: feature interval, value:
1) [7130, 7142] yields 0.137 mag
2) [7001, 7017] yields -0.066 mag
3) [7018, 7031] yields -0.179 mag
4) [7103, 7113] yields -0.010 mag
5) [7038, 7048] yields -0.145 mag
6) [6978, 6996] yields -0.107 mag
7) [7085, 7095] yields 0.160 mag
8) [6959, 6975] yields -0.137 mag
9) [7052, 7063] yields -0.130 mag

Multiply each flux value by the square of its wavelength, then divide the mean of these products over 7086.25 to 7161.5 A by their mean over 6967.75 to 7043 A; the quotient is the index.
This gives 0.87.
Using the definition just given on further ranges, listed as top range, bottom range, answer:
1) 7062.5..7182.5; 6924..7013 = 0.94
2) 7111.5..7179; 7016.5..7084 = 0.91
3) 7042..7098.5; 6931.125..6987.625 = 0.99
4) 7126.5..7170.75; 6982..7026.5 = 0.87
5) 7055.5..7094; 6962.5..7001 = 0.89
